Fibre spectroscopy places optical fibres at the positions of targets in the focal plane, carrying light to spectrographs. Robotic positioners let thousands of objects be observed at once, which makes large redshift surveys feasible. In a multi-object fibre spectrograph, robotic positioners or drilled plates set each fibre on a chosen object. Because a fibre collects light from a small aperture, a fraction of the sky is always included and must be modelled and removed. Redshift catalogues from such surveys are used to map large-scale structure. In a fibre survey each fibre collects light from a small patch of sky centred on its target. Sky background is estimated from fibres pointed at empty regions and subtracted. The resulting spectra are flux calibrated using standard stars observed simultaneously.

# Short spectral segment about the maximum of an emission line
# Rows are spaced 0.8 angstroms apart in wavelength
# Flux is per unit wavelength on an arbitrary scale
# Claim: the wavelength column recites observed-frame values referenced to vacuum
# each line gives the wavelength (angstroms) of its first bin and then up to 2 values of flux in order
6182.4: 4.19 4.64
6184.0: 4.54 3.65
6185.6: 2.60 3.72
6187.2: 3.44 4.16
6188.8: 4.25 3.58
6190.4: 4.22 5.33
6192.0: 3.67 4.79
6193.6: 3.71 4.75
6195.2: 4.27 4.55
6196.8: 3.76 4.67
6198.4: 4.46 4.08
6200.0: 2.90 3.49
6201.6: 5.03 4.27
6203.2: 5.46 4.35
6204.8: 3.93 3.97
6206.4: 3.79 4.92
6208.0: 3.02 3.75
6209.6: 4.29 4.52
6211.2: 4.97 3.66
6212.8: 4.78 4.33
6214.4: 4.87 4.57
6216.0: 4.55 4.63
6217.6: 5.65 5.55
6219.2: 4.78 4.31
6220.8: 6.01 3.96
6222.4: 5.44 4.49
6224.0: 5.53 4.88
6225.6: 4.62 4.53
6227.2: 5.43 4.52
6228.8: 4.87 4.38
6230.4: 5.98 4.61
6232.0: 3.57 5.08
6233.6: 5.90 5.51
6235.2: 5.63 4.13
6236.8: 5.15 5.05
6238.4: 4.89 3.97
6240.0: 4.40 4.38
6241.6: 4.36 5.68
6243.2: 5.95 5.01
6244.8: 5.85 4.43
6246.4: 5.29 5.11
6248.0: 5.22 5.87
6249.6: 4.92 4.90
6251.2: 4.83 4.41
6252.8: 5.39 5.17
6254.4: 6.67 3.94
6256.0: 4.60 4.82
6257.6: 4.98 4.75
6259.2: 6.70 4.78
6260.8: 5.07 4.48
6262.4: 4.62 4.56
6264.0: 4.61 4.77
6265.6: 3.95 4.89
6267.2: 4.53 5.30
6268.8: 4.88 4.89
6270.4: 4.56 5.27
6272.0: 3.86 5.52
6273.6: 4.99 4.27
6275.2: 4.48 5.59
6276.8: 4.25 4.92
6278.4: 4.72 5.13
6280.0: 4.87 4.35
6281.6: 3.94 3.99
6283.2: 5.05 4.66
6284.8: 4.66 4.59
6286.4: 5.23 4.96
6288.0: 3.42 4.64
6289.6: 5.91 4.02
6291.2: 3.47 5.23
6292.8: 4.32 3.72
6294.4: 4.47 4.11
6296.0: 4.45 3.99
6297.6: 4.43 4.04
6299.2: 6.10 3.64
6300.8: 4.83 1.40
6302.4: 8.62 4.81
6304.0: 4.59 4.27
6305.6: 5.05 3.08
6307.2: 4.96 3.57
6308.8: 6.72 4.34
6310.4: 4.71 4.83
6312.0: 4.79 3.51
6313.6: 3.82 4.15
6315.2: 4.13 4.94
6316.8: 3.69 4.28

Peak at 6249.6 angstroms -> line Mg II 2798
